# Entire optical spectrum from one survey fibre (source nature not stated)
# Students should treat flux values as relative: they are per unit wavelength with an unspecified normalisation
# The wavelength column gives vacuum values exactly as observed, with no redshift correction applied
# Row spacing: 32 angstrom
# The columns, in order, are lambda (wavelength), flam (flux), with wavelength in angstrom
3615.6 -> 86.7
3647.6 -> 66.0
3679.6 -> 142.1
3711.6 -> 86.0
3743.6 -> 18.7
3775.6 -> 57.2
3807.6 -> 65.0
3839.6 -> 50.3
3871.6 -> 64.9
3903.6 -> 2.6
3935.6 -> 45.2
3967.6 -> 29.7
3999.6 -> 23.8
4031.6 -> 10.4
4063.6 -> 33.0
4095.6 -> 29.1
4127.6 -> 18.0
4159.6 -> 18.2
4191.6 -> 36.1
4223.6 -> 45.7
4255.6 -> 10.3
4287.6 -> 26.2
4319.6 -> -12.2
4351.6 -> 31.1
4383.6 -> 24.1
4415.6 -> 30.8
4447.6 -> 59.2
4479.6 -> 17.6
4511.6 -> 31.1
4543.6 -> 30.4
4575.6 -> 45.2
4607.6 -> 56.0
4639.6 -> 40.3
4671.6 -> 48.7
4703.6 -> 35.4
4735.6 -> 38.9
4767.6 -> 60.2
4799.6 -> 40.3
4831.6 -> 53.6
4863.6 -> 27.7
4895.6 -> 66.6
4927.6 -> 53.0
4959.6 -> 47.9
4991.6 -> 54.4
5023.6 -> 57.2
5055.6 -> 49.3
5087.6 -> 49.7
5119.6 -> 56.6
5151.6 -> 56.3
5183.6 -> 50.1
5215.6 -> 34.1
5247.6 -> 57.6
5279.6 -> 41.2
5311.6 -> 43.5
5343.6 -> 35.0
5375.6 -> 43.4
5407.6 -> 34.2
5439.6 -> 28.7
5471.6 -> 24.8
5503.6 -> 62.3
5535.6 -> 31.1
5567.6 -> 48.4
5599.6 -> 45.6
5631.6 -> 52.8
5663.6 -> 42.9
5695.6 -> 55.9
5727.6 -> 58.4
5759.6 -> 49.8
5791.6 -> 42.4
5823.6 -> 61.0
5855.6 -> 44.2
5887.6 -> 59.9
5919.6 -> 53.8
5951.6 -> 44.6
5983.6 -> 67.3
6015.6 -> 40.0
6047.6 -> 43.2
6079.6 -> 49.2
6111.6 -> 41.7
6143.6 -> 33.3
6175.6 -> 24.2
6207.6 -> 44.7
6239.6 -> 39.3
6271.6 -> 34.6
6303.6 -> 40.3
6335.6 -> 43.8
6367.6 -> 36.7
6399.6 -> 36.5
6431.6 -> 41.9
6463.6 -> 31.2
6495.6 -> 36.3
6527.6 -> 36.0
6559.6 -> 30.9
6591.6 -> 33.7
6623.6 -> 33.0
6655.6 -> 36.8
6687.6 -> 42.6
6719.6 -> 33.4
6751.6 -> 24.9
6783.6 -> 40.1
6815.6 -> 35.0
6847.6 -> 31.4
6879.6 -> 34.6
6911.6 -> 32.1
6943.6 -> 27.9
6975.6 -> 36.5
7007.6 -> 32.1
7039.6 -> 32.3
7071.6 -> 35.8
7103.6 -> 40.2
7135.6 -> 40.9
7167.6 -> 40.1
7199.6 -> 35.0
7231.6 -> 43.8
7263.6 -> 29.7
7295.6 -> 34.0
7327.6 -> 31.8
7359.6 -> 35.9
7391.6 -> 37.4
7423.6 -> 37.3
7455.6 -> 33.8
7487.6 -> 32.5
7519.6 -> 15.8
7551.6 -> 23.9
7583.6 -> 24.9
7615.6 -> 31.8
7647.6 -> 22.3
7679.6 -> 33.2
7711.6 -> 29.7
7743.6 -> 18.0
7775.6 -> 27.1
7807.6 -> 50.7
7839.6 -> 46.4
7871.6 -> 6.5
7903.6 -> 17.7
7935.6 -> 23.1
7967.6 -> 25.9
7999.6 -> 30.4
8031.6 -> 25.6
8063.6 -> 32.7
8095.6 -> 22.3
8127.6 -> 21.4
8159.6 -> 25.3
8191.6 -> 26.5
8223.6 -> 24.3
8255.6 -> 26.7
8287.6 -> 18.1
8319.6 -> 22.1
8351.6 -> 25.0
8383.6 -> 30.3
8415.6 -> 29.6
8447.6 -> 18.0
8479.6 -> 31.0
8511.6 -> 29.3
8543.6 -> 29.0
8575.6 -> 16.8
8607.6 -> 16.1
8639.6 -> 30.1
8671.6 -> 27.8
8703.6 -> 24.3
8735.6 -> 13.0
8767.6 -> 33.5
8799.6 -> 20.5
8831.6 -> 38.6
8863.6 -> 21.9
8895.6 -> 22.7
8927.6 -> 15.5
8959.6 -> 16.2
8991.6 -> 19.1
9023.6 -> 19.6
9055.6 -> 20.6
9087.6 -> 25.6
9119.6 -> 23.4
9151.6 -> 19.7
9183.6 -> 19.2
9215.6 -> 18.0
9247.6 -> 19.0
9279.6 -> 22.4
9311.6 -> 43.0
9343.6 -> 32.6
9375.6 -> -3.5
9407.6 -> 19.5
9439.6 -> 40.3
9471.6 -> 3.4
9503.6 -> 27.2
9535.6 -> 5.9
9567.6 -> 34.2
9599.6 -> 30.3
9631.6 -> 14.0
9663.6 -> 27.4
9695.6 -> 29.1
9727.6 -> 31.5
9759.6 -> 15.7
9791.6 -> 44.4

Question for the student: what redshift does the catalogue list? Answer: 0.19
